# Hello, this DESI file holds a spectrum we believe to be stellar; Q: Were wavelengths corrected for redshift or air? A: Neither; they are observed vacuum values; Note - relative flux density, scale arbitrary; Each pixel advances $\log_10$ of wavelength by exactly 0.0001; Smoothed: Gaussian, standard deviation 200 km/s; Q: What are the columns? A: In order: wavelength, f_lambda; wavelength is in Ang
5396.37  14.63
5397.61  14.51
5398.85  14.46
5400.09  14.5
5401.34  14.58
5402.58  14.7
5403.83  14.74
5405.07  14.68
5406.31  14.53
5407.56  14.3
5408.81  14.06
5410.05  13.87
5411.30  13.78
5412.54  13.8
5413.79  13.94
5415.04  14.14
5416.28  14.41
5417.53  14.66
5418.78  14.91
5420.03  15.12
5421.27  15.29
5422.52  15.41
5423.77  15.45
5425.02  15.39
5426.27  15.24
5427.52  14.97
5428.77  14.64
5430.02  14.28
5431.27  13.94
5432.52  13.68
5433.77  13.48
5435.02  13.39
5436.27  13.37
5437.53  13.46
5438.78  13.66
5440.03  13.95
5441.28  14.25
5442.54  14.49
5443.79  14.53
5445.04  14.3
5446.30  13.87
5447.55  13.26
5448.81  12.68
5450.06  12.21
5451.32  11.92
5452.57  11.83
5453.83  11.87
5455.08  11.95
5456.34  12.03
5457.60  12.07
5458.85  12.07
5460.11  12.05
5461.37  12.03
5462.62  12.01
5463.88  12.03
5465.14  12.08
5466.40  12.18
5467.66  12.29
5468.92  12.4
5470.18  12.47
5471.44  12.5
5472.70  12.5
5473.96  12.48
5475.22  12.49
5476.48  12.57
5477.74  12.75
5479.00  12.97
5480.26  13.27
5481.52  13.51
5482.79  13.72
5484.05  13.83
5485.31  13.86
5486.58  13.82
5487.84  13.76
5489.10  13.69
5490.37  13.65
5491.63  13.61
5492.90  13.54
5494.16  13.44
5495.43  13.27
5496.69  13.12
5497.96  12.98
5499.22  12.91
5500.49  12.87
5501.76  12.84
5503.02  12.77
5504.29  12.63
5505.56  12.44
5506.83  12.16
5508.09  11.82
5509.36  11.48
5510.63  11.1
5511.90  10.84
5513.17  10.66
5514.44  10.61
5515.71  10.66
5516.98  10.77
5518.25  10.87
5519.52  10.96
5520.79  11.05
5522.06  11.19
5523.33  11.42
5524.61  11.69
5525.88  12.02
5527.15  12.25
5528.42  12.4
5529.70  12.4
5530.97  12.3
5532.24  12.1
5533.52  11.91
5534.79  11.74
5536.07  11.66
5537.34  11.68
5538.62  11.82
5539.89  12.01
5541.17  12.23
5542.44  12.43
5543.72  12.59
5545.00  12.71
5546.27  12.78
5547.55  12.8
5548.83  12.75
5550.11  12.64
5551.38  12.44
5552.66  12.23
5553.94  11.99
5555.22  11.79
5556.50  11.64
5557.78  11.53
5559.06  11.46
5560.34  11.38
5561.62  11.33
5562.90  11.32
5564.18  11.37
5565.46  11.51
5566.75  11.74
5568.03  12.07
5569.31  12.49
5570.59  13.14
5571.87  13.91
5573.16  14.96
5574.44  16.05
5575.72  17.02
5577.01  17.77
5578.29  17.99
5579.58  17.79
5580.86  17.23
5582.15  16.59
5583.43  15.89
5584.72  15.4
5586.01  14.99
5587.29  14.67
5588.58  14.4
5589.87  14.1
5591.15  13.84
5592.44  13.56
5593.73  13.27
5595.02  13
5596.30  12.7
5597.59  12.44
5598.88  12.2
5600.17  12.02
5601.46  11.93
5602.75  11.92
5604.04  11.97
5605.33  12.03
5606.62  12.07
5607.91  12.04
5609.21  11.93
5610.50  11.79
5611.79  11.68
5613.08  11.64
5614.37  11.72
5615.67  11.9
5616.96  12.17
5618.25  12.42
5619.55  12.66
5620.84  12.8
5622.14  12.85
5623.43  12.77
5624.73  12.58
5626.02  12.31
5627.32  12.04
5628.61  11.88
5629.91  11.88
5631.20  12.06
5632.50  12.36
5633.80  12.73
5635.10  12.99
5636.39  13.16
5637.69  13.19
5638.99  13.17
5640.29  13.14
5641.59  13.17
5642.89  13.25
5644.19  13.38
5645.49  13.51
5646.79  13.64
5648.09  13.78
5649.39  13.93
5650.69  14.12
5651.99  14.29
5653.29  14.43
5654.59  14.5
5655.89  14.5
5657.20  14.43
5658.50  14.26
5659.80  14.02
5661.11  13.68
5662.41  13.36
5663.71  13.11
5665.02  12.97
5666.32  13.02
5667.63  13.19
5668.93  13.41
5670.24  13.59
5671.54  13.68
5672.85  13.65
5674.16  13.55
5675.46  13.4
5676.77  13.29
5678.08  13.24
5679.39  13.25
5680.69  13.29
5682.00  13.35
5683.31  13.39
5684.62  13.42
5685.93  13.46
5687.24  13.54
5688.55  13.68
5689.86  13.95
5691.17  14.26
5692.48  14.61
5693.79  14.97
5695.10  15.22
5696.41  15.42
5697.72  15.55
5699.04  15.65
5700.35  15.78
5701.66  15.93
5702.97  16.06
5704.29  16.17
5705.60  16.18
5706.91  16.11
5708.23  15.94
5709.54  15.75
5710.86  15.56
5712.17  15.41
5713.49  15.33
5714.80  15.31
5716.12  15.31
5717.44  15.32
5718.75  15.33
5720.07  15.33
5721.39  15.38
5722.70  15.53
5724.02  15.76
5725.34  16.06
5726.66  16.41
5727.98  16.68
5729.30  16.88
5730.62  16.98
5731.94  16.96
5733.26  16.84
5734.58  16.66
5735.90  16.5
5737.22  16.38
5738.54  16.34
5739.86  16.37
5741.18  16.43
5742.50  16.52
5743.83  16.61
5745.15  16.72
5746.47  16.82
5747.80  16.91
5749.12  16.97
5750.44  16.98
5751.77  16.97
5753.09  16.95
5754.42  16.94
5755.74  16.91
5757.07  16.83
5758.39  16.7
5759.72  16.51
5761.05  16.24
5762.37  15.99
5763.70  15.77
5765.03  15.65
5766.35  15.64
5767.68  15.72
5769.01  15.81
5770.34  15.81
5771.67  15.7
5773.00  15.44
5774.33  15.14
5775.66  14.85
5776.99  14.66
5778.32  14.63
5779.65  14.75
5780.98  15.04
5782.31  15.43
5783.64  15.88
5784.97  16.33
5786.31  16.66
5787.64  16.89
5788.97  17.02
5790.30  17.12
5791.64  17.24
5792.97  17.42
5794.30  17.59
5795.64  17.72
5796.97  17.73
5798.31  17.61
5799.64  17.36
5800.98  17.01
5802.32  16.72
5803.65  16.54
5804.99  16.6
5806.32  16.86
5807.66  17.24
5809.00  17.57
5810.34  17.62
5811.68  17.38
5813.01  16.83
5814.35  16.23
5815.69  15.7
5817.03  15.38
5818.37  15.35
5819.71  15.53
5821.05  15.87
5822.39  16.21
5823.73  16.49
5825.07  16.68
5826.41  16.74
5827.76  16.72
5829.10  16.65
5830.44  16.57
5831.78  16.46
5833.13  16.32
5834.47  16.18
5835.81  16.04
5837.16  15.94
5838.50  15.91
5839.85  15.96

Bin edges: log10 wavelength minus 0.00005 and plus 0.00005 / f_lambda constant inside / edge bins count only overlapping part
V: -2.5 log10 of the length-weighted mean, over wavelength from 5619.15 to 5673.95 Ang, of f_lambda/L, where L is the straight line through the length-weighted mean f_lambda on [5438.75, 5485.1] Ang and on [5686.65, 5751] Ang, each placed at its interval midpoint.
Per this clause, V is 0.13 mag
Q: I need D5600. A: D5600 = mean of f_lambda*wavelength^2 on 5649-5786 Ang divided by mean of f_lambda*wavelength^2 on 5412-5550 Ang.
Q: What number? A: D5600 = 1.29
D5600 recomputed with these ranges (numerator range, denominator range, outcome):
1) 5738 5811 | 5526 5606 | 1.35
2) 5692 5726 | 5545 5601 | 1.21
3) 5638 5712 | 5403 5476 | 1.14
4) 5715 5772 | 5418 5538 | 1.40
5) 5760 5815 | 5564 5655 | 1.31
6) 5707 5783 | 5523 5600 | 1.30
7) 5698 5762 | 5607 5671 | 1.29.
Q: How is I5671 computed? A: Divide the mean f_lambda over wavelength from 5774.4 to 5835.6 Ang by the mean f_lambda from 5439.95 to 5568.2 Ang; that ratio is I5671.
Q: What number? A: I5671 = 1.33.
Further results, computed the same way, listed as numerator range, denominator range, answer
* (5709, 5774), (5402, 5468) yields 1.19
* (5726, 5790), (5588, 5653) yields 1.28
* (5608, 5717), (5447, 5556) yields 1.11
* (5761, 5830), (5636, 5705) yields 1.17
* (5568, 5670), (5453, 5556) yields 1.09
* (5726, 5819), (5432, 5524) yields 1.31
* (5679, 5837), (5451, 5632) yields 1.27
